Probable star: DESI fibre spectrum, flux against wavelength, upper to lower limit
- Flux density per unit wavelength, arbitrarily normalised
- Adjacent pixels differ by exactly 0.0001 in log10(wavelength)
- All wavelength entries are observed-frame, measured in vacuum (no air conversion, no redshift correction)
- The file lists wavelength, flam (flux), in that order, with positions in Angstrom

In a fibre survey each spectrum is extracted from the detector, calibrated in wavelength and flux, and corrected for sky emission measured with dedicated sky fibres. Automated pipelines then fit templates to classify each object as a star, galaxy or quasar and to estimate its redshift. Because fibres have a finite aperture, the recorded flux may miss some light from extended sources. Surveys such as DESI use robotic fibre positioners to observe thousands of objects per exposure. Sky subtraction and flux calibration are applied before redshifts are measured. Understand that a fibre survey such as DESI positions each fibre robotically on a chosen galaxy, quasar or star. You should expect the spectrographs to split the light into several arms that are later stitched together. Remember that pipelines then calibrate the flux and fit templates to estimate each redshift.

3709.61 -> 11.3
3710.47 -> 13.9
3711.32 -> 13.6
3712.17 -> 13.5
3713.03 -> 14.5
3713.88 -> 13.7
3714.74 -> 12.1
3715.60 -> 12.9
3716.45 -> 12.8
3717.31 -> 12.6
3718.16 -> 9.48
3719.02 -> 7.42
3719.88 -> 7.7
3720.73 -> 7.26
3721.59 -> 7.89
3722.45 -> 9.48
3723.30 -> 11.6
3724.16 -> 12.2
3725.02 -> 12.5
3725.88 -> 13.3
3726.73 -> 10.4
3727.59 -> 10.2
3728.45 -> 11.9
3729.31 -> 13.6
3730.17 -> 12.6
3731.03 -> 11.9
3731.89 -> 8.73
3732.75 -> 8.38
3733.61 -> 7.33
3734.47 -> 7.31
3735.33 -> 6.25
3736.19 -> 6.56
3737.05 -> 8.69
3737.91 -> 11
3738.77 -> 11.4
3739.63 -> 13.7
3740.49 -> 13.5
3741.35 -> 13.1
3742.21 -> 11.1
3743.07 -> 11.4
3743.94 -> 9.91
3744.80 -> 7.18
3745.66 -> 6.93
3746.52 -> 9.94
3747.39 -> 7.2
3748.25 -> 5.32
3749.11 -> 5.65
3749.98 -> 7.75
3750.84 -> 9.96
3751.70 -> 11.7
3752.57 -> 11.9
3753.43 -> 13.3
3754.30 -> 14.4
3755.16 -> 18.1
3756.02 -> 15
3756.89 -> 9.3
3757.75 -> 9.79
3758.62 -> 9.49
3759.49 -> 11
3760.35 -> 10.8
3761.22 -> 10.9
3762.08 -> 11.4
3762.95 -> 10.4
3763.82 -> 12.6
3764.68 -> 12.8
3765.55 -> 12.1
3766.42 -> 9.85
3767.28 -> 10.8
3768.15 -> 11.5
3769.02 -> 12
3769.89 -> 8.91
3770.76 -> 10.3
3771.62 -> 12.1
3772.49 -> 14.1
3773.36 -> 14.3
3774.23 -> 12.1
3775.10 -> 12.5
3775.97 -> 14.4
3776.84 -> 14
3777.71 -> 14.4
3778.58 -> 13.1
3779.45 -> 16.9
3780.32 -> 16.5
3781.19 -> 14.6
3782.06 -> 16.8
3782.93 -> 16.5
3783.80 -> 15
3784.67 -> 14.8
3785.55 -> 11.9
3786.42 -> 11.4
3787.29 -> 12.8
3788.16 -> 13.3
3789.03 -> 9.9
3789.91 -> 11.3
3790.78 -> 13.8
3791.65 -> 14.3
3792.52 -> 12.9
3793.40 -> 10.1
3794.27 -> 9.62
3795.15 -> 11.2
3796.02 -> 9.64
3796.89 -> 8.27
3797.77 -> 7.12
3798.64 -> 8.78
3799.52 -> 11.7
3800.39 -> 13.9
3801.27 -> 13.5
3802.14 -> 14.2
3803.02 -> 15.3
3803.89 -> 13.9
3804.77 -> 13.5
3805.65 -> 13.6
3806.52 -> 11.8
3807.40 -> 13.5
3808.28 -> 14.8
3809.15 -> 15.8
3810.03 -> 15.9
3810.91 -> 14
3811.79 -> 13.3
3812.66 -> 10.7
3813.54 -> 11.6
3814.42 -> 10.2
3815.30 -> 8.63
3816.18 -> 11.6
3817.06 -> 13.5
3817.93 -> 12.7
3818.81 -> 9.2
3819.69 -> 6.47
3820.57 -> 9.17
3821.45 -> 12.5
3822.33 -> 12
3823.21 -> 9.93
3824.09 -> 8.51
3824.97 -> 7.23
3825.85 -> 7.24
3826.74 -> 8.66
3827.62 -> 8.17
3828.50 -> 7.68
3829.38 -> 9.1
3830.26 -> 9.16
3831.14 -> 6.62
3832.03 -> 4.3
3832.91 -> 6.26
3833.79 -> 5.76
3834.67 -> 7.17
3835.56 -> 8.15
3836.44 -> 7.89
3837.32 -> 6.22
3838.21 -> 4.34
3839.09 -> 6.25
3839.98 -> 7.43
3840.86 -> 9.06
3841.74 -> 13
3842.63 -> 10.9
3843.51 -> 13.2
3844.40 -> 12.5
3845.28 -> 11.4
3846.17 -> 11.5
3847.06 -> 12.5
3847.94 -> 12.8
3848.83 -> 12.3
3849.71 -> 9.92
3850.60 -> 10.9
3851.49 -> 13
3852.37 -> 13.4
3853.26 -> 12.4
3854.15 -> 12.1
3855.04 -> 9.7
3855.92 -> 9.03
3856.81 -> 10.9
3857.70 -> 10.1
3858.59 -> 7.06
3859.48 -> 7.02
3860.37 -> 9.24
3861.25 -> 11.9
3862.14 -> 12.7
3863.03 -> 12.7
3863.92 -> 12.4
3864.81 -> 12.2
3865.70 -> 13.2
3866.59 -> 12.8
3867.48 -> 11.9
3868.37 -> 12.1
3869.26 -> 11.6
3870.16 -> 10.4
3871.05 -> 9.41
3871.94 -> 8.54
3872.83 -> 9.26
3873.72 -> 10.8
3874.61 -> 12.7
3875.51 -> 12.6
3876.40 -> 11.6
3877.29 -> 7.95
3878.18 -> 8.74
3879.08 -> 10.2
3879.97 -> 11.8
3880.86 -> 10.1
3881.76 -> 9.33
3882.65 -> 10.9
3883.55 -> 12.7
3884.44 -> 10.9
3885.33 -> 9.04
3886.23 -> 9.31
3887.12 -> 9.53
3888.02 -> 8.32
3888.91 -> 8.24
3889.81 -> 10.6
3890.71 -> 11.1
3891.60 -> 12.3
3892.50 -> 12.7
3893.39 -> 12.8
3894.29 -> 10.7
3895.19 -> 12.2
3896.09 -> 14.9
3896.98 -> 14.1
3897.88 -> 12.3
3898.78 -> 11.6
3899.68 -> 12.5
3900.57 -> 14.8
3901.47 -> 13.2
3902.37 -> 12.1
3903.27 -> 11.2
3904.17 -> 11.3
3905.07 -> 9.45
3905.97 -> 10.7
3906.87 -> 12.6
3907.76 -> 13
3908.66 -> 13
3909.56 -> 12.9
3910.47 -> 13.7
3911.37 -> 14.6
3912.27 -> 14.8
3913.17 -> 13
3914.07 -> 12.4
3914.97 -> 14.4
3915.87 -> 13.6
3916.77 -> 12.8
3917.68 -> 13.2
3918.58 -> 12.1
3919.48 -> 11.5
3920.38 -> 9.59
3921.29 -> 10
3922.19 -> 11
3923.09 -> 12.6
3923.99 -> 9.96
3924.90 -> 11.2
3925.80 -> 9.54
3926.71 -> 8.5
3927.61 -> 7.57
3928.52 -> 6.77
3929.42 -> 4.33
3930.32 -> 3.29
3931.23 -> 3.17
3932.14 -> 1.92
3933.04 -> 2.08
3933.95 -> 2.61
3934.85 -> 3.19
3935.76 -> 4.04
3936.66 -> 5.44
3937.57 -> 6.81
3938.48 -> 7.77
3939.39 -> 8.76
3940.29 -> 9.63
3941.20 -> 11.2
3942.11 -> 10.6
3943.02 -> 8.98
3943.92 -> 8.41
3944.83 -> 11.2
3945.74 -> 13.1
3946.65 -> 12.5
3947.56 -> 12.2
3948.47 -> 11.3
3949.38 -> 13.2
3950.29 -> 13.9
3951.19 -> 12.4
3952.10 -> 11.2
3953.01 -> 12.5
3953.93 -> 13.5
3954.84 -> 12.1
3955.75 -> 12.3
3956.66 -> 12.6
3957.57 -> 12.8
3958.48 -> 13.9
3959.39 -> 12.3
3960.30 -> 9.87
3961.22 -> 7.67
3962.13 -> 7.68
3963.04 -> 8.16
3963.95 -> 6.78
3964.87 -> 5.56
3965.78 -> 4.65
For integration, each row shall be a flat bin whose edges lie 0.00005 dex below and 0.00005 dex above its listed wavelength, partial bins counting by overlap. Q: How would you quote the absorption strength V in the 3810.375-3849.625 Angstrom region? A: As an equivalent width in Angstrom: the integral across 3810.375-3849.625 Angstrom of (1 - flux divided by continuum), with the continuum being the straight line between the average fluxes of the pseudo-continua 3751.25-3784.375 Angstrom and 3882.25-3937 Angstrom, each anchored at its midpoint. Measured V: 7.2 Angstrom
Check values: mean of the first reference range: 12.8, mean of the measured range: 9.58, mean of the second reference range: 10.4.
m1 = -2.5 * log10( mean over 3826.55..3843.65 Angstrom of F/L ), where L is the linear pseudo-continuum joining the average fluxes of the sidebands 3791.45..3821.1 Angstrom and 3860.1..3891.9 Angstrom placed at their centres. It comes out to 0.41 mag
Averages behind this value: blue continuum 11.9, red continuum 10.8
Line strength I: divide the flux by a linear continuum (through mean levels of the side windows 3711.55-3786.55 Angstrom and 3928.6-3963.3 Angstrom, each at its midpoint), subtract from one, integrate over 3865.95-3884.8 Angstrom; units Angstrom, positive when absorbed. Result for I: -1.6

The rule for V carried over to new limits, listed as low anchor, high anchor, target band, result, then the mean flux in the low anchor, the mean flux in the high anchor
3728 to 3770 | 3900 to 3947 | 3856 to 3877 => -1.7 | 10.6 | 9.92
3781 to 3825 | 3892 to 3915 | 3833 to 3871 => 6.0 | 12.1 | 12.7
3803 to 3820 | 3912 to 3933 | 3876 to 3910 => -3.1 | 12.5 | 9.68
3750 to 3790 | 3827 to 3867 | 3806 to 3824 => -1.2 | 12.6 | 9.92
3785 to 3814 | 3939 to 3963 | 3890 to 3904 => -1.0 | 12.4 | 11.3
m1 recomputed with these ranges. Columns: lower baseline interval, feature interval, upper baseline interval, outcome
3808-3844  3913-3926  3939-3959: -0.05 mag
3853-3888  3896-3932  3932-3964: -0.11 mag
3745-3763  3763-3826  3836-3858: -0.17 mag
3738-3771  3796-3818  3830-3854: -0.22 mag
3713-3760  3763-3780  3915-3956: -0.21 mag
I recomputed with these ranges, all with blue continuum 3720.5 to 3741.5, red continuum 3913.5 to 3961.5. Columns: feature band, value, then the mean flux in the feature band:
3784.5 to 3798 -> -1.5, 11.4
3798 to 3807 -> -2.4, 12.9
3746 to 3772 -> -1.3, 10.9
